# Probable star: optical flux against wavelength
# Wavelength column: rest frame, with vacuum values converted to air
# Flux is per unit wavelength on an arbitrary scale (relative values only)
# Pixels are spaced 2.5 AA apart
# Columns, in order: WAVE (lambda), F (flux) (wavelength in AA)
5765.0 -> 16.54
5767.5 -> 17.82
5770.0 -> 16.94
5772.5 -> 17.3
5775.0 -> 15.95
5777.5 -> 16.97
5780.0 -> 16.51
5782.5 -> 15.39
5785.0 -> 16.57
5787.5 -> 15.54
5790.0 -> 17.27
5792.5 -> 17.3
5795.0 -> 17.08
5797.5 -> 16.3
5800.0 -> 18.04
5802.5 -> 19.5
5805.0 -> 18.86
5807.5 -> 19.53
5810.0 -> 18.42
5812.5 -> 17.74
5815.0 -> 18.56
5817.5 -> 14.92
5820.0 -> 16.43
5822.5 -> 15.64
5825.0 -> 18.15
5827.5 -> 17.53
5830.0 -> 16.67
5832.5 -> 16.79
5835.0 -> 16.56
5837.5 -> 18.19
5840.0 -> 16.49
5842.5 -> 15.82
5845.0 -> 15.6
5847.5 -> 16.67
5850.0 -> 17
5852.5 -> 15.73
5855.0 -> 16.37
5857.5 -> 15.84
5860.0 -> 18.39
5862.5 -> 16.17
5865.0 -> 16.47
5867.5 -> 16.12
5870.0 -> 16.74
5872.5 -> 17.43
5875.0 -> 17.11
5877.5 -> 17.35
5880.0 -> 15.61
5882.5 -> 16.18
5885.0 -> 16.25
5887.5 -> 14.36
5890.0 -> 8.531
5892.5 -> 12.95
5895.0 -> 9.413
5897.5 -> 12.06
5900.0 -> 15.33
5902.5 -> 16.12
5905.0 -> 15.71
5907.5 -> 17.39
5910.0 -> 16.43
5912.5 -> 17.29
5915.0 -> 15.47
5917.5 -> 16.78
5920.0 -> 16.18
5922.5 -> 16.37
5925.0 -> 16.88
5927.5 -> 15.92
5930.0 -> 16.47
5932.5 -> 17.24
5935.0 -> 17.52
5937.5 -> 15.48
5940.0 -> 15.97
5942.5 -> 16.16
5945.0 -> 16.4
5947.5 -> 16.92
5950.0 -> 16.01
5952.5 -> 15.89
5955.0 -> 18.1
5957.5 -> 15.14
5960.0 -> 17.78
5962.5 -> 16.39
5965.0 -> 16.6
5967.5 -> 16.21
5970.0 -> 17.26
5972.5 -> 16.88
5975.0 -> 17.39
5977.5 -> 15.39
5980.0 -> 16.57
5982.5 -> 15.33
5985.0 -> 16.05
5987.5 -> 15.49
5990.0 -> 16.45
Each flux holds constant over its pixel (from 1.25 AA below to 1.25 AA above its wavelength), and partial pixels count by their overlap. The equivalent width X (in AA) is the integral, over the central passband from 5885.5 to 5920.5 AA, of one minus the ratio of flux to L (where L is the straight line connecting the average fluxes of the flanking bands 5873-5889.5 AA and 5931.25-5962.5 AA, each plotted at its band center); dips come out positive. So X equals 3.31 AA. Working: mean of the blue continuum 15.9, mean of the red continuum 16.5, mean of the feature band 14.6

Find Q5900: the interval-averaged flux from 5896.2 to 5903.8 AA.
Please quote 14.5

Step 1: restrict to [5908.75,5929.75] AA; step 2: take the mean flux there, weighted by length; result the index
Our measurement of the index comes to 16.4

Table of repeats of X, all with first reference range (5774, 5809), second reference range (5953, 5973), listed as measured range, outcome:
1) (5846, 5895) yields 3.8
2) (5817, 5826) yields 0.4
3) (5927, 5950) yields 0.5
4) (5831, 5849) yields 0.5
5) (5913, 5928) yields 0.5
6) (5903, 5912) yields 0.2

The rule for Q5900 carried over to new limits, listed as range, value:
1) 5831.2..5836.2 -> 16.7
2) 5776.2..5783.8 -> 16.3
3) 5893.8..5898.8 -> 10.8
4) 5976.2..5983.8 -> 15.8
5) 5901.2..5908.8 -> 16.4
